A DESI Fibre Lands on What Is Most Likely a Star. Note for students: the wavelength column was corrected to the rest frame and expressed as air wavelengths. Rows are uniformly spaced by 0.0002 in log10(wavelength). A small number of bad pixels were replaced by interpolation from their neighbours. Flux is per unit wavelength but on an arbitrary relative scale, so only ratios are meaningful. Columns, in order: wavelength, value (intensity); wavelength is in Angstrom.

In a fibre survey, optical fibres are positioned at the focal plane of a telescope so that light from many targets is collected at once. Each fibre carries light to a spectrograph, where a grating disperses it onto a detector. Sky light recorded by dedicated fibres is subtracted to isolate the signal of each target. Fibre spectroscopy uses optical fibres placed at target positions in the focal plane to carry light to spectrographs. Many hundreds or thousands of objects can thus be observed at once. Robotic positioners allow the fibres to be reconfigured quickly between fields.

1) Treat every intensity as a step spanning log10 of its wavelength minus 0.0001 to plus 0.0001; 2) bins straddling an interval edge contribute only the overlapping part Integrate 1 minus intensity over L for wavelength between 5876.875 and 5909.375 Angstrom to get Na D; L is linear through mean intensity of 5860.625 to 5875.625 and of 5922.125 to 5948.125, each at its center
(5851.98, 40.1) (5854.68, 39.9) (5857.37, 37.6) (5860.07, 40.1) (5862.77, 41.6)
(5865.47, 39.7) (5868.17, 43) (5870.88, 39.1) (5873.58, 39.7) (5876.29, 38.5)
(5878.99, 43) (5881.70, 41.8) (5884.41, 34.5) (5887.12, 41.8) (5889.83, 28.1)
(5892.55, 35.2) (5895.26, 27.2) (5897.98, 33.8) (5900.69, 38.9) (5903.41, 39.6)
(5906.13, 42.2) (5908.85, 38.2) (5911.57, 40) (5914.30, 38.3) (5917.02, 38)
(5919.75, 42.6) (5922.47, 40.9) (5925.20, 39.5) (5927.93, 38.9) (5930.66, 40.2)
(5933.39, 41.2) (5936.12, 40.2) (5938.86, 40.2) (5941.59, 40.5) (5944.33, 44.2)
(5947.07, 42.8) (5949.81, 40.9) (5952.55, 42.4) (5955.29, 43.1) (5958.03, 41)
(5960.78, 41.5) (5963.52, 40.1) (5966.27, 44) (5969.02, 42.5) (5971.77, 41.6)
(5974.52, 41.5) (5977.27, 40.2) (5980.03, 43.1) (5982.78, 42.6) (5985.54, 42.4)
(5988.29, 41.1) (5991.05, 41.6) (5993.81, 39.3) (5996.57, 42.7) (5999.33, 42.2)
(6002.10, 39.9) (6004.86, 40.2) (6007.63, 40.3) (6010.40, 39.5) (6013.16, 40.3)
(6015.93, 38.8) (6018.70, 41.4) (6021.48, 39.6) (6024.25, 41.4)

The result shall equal 2.87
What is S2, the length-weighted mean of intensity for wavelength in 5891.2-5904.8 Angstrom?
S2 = 35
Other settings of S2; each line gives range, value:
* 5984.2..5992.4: 41.7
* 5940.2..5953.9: 42.2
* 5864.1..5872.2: 40.6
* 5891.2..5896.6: 31.2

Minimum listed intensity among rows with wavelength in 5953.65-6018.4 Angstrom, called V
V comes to 38.8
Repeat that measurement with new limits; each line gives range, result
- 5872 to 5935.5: 27.2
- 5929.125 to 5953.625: 40.2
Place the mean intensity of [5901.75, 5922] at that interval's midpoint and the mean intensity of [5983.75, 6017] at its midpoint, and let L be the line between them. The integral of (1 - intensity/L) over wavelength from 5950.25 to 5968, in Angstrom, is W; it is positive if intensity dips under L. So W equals -0.7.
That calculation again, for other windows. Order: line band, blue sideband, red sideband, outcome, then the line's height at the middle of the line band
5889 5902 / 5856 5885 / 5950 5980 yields 2.5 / 40.5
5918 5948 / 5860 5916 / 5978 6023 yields -1.2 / 39.3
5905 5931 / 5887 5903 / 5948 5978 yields -2.4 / 36.6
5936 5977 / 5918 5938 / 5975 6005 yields -0.9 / 40.9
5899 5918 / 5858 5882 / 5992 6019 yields 0.6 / 40.5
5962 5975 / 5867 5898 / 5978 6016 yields -0.6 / 40.1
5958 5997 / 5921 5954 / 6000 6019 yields -1.2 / 40.5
